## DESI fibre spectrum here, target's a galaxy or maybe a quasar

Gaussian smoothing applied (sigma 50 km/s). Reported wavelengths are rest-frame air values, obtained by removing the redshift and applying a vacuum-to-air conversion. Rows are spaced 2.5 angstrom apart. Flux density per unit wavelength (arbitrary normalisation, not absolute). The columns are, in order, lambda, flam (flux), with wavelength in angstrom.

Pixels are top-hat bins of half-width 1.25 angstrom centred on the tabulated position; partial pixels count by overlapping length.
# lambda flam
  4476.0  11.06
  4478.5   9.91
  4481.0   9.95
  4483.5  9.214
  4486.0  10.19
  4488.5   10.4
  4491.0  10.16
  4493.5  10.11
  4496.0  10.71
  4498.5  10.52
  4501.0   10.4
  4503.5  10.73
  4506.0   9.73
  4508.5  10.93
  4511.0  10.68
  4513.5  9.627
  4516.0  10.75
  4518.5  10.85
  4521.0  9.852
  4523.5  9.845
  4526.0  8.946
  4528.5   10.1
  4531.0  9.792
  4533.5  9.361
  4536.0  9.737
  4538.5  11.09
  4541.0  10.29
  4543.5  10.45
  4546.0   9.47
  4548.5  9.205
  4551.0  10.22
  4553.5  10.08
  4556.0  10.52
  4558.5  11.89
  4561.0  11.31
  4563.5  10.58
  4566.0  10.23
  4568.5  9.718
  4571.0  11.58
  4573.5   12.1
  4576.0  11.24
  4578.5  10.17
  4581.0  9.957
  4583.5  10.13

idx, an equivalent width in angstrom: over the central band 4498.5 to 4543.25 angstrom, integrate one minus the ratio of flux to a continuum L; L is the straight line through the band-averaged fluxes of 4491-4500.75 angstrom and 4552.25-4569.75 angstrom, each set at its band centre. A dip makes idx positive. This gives 1.32 angstrom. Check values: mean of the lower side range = 10.4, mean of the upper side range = 10.6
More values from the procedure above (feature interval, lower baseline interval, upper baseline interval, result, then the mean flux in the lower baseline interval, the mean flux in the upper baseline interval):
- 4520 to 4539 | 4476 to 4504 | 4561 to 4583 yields 1.2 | 10.2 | 10.7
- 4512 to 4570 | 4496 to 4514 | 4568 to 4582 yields 2.6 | 10.4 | 10.9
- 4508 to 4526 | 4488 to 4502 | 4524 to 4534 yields -0.7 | 10.4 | 9.59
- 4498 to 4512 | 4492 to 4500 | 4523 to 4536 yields -0.4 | 10.4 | 9.61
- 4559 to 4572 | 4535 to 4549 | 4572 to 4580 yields 0.1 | 10.1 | 11.1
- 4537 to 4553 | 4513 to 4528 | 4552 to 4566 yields 0.6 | 10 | 10.8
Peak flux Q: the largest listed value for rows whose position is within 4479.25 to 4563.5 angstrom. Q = 11.89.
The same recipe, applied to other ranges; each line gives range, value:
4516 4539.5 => 11.09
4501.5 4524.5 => 10.93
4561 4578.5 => 12.1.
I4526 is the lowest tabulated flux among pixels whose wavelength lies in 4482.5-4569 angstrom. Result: 8.946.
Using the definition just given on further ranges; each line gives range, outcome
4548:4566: 9.205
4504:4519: 9.627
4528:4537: 9.361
